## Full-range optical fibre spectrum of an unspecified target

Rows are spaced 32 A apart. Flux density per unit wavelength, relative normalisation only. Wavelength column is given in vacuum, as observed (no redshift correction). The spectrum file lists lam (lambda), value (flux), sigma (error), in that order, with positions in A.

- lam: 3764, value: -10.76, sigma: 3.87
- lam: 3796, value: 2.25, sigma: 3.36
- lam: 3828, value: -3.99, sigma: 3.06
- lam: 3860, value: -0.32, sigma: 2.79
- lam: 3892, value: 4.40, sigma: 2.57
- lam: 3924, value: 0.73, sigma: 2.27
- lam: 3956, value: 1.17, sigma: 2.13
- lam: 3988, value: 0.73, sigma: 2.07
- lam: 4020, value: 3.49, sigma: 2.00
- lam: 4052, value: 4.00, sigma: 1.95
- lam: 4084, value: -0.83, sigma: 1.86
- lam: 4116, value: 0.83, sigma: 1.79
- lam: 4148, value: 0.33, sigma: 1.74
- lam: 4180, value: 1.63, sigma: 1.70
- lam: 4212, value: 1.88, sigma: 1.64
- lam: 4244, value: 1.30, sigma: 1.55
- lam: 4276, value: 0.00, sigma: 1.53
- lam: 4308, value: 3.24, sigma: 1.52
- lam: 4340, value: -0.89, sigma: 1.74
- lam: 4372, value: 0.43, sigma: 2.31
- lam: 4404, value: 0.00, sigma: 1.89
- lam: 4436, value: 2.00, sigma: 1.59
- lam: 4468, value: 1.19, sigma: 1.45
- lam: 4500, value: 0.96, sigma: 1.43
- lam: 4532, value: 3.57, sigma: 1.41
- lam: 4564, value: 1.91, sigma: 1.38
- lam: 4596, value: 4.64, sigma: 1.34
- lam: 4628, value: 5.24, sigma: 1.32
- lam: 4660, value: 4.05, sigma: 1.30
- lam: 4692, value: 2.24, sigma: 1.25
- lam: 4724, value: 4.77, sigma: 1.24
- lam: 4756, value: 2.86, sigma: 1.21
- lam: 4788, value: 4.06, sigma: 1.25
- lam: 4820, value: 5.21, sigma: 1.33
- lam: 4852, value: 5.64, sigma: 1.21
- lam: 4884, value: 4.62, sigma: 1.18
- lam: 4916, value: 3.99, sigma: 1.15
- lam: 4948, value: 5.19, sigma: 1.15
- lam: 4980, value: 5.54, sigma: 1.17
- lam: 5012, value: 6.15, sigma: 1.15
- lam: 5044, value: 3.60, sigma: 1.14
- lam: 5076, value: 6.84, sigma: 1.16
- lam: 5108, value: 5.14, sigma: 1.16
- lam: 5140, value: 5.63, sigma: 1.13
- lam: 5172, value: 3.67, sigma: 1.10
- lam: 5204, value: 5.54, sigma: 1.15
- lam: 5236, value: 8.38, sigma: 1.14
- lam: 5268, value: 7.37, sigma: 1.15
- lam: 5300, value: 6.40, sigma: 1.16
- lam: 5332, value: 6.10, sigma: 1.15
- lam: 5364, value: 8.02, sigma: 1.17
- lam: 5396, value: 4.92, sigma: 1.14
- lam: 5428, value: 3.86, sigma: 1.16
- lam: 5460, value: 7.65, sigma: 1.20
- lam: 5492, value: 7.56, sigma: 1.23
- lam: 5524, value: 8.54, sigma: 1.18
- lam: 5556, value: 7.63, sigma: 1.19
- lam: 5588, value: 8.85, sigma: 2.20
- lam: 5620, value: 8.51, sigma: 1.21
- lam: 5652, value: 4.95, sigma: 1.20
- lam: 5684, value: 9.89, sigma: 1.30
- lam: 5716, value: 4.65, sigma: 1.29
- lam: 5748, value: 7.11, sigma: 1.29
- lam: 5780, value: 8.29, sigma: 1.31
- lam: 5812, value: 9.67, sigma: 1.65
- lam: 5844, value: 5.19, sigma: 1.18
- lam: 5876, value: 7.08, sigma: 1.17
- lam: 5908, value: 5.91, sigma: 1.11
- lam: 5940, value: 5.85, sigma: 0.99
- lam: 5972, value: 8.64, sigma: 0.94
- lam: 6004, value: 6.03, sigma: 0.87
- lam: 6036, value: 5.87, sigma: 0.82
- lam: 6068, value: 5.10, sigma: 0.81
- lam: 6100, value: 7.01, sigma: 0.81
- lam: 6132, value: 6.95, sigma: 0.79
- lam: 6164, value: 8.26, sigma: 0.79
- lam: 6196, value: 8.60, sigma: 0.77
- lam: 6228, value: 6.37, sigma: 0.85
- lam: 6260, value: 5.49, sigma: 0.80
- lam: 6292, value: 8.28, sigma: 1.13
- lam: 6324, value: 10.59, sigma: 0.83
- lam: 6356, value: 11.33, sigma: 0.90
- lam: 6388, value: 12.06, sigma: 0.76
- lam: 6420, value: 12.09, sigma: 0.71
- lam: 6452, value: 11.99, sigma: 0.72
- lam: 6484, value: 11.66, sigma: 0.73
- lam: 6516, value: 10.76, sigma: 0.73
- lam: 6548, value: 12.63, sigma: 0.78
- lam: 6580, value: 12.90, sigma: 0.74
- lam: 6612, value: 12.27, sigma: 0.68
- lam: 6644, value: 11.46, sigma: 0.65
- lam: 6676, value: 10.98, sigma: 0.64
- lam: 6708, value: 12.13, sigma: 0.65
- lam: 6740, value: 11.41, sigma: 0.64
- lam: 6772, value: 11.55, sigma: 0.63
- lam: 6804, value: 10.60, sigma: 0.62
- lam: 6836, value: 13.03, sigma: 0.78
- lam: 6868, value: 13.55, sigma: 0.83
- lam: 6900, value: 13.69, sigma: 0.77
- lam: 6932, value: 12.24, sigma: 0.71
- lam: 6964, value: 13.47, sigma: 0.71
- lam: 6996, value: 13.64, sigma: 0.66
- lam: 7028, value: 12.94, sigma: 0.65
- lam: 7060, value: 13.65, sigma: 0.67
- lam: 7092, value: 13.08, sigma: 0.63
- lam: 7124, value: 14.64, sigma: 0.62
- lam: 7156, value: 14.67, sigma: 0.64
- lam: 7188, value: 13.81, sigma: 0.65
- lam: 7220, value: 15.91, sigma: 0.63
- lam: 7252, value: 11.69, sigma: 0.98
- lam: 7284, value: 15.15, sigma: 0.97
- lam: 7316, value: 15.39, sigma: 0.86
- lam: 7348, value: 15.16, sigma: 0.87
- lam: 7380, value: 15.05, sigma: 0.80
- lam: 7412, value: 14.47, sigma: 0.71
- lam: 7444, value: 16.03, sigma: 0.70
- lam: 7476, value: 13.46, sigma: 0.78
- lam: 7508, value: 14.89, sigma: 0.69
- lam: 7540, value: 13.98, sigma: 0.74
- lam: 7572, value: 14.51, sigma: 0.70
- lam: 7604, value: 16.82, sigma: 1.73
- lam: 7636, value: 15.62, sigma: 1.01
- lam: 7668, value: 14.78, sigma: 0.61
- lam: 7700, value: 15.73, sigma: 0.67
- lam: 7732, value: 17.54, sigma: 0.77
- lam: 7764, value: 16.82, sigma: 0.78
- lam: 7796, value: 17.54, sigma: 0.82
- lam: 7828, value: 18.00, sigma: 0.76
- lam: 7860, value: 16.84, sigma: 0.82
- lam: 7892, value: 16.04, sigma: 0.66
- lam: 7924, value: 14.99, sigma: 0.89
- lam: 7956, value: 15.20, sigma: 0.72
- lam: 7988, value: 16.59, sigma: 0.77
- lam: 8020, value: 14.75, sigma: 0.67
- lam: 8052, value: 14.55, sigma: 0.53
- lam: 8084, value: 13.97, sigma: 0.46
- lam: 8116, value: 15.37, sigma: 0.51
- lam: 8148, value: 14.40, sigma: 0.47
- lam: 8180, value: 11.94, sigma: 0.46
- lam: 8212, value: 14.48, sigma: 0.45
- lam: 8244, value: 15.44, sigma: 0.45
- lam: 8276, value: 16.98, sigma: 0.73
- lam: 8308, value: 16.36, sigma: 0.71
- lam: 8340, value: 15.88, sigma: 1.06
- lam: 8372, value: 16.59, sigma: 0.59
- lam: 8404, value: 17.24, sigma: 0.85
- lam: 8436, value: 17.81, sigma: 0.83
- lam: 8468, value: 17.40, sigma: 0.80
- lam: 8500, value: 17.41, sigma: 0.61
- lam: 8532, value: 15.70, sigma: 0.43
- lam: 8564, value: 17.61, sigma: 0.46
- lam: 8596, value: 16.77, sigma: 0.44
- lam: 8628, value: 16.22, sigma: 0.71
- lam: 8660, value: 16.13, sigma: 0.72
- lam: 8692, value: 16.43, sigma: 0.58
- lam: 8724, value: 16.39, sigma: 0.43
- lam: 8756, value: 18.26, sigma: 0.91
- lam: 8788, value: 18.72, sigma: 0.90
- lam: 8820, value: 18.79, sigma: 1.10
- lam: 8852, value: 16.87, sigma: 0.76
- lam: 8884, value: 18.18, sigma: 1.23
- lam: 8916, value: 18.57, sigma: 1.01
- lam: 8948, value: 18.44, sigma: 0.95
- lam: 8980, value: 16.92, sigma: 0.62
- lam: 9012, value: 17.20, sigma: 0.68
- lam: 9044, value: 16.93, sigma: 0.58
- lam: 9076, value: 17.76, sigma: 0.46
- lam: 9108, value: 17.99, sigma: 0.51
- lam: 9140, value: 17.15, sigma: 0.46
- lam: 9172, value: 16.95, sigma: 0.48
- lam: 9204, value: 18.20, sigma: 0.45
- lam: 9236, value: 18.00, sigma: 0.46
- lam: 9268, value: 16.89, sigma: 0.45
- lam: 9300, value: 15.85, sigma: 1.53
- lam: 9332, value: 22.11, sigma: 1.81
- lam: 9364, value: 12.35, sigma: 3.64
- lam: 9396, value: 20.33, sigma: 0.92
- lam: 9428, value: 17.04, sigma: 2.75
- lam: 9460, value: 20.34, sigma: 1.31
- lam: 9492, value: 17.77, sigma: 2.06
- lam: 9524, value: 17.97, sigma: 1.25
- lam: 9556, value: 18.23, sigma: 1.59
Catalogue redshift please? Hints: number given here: 0.58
